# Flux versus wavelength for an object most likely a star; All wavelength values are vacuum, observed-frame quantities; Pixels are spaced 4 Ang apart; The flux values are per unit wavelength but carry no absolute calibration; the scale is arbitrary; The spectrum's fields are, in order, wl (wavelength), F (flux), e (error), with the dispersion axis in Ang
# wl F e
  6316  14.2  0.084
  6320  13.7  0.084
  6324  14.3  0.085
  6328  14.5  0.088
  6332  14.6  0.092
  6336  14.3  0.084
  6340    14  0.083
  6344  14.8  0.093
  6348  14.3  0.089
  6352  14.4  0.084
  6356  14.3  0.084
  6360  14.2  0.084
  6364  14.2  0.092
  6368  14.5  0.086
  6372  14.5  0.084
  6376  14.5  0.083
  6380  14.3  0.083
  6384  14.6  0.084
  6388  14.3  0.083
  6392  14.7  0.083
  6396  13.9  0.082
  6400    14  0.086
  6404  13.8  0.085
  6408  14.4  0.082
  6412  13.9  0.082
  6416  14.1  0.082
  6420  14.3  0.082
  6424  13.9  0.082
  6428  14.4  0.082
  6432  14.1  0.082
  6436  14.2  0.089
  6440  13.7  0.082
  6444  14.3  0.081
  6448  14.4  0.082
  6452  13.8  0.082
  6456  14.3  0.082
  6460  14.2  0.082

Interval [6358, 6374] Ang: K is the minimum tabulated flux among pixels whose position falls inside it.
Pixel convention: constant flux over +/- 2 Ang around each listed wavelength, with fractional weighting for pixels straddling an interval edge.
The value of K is 14.2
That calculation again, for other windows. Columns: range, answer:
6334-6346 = 14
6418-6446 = 13.7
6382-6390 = 14.3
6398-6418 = 13.8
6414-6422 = 14.1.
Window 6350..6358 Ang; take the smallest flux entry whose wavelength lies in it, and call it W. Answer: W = 14.3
